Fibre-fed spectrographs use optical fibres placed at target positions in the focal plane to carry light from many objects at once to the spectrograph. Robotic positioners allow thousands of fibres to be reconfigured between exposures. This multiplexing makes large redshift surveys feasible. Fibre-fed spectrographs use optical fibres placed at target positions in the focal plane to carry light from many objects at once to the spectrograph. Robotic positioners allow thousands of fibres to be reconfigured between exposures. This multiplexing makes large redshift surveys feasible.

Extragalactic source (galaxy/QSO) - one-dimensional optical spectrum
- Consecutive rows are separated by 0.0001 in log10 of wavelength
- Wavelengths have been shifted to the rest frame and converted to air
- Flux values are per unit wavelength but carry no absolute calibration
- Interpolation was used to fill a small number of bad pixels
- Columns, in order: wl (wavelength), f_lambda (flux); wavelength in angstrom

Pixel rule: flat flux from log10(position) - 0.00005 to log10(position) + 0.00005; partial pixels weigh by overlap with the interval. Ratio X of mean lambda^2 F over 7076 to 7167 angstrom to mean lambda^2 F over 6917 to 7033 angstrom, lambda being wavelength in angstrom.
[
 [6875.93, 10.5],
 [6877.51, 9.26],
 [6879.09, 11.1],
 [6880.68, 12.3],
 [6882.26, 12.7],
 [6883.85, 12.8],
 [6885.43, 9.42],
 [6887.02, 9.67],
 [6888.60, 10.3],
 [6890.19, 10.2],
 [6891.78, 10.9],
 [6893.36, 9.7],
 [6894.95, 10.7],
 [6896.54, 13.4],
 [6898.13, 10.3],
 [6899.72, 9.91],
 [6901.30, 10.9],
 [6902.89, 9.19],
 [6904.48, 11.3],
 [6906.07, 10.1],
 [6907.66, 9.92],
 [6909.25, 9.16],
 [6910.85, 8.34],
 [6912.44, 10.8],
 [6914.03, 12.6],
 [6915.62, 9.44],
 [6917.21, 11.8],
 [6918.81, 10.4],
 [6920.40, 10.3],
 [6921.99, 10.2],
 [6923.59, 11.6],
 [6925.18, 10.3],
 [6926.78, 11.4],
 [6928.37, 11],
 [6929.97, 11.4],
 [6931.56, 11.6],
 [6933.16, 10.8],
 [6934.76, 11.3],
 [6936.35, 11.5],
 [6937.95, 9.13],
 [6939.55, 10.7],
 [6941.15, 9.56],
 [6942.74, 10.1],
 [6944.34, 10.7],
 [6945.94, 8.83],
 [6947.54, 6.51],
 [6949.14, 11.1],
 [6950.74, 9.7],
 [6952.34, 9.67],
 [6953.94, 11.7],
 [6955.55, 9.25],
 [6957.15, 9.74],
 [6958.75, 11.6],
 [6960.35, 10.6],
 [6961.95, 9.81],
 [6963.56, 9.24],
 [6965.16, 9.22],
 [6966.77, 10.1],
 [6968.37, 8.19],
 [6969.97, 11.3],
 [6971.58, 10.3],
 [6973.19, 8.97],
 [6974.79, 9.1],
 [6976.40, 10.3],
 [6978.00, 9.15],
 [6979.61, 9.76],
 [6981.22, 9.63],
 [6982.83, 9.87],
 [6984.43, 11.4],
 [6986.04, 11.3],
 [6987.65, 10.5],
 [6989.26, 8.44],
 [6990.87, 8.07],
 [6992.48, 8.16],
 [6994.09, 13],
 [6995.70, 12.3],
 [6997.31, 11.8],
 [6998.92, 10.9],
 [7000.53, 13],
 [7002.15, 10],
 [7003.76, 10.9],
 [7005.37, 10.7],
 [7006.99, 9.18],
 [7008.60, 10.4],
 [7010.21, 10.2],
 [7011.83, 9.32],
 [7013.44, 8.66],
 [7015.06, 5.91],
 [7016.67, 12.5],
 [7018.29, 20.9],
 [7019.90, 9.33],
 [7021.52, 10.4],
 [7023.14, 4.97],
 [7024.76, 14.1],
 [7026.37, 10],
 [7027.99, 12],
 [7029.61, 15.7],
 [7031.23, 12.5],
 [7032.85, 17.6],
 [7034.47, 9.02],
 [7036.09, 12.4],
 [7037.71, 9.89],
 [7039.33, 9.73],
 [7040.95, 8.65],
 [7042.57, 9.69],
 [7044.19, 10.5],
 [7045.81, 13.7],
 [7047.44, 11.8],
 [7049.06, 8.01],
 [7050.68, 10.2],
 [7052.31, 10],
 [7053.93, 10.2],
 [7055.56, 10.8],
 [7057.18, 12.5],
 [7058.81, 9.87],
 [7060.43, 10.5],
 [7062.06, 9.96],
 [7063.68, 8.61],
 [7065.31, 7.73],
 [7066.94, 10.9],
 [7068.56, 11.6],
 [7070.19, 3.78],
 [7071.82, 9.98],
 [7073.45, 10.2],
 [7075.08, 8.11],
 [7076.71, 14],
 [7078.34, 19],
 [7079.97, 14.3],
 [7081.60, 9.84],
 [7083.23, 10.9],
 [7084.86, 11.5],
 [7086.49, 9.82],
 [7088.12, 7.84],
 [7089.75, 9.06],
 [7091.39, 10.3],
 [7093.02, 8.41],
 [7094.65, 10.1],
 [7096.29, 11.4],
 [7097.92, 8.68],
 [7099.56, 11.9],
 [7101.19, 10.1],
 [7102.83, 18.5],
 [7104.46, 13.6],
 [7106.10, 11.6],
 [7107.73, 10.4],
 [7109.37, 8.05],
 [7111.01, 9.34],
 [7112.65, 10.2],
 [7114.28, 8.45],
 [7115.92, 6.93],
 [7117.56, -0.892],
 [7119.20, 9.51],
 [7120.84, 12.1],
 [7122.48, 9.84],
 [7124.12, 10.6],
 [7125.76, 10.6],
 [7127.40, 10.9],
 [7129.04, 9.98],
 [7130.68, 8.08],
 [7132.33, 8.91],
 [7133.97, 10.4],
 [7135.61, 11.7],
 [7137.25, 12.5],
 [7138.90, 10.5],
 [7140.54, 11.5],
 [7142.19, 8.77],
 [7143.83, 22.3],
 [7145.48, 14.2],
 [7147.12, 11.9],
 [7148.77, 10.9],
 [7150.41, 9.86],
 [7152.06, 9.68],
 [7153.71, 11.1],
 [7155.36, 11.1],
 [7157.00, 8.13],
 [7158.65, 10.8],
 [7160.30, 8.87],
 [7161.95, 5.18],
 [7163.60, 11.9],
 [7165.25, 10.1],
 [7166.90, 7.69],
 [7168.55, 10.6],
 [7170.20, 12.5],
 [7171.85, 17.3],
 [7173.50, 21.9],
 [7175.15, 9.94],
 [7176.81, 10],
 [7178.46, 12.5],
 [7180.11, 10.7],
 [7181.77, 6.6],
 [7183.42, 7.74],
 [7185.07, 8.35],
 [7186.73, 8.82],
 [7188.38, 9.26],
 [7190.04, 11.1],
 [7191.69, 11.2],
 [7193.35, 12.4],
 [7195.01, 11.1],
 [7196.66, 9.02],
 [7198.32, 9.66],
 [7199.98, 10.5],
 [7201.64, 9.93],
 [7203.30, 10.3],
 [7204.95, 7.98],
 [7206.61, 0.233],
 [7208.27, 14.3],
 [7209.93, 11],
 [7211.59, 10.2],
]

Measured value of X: 1.0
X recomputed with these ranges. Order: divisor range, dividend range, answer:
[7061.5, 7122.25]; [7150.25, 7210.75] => 1.04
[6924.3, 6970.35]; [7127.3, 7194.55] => 1.14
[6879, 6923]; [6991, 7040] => 1.08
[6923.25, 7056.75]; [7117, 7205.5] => 1.05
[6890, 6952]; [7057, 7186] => 1.07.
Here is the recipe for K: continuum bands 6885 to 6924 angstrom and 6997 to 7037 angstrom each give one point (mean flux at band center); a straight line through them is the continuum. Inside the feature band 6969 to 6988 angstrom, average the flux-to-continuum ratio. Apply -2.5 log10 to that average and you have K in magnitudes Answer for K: 0.09 mag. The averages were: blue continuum 10.4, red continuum 11.3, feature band 10.1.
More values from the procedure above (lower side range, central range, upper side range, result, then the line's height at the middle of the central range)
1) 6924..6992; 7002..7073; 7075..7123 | -0.030 mag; 10.3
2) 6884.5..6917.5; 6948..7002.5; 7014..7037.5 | 0.109 mag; 11.3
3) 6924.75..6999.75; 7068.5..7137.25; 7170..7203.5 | 0.046 mag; 10.7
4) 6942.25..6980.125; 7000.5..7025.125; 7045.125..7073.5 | -0.066 mag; 9.9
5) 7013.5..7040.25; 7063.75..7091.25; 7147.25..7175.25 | 0.091 mag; 11.4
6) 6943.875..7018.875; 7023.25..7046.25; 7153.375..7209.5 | -0.135 mag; 10.2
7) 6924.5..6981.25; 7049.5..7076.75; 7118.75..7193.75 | 0.077 mag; 10.5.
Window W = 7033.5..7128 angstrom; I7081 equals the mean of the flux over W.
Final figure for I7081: 10.3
